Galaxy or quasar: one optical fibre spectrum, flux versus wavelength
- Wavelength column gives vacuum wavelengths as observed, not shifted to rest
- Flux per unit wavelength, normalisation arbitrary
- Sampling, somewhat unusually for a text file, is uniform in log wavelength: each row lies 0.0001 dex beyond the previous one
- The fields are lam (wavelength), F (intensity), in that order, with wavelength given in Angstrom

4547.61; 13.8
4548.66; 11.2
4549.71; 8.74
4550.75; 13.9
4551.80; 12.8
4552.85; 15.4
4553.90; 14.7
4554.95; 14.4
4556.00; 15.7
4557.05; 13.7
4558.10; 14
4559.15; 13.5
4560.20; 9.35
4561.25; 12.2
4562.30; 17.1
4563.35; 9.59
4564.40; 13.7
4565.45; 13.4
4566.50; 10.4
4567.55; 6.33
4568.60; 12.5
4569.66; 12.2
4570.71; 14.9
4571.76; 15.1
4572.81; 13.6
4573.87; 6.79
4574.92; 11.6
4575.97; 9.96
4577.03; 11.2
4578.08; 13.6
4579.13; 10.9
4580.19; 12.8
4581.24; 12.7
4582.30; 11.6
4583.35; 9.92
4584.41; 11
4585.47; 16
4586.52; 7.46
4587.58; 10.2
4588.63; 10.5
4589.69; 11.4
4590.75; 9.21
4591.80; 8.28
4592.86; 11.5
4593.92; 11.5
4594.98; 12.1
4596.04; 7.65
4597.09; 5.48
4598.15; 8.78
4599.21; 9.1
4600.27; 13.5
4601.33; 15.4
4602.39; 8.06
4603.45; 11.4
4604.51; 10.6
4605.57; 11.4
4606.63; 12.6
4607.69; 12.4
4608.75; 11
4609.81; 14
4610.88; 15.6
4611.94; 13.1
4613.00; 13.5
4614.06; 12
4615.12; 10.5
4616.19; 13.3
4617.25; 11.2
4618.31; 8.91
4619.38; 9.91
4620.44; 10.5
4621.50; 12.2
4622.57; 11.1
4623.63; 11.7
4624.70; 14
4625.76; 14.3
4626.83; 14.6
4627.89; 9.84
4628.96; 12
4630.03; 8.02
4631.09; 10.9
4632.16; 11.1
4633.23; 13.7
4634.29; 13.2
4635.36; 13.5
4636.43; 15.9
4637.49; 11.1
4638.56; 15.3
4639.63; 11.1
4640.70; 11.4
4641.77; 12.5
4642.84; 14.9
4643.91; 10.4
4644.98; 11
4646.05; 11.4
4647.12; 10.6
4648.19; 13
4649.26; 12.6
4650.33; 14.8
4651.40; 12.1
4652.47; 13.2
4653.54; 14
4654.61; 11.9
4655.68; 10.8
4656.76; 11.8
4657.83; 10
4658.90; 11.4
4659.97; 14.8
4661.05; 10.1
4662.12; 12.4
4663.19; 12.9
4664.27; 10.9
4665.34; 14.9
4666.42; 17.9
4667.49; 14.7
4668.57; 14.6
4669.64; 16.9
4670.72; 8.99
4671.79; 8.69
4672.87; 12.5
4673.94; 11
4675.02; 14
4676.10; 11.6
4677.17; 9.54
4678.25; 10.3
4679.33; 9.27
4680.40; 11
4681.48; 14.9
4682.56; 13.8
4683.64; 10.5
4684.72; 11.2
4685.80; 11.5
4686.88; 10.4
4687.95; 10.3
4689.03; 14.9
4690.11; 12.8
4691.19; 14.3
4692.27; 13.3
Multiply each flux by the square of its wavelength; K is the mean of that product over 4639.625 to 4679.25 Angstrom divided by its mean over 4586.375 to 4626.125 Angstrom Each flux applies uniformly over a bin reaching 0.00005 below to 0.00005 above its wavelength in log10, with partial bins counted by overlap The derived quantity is 1.12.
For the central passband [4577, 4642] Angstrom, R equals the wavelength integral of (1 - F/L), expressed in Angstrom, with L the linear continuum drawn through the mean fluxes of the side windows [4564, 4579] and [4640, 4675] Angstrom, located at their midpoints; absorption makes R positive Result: 2.6 Angstrom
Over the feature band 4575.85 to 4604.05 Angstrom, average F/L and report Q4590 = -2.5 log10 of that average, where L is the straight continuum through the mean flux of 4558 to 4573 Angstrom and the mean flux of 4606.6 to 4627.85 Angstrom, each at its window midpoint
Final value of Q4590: 0.148 mag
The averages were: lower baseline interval 12.5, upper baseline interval 12.3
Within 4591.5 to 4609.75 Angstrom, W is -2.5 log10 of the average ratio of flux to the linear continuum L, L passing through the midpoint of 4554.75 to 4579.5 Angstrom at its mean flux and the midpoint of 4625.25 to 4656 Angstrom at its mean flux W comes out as 0.15 mag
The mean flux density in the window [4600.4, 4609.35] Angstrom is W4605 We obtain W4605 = 11.7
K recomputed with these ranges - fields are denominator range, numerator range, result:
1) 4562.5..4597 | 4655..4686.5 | 1.13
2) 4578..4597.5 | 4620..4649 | 1.16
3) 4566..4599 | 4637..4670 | 1.21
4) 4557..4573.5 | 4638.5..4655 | 1.03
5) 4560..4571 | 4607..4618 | 1.07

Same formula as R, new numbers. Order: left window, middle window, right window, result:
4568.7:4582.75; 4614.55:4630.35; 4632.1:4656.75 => 1.2 Angstrom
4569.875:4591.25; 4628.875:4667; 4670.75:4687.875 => -3.7 Angstrom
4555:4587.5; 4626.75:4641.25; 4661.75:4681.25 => 0.1 Angstrom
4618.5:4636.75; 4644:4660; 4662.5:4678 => 0.4 Angstrom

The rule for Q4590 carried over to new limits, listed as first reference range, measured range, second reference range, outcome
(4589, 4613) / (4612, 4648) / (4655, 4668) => -0.011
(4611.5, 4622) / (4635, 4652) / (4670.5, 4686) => -0.107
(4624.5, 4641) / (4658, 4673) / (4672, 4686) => -0.096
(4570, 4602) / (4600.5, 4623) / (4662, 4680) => -0.034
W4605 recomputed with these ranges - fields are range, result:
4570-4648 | 11.6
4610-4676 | 12.4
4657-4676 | 12.7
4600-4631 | 11.9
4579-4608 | 10.8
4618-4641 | 12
